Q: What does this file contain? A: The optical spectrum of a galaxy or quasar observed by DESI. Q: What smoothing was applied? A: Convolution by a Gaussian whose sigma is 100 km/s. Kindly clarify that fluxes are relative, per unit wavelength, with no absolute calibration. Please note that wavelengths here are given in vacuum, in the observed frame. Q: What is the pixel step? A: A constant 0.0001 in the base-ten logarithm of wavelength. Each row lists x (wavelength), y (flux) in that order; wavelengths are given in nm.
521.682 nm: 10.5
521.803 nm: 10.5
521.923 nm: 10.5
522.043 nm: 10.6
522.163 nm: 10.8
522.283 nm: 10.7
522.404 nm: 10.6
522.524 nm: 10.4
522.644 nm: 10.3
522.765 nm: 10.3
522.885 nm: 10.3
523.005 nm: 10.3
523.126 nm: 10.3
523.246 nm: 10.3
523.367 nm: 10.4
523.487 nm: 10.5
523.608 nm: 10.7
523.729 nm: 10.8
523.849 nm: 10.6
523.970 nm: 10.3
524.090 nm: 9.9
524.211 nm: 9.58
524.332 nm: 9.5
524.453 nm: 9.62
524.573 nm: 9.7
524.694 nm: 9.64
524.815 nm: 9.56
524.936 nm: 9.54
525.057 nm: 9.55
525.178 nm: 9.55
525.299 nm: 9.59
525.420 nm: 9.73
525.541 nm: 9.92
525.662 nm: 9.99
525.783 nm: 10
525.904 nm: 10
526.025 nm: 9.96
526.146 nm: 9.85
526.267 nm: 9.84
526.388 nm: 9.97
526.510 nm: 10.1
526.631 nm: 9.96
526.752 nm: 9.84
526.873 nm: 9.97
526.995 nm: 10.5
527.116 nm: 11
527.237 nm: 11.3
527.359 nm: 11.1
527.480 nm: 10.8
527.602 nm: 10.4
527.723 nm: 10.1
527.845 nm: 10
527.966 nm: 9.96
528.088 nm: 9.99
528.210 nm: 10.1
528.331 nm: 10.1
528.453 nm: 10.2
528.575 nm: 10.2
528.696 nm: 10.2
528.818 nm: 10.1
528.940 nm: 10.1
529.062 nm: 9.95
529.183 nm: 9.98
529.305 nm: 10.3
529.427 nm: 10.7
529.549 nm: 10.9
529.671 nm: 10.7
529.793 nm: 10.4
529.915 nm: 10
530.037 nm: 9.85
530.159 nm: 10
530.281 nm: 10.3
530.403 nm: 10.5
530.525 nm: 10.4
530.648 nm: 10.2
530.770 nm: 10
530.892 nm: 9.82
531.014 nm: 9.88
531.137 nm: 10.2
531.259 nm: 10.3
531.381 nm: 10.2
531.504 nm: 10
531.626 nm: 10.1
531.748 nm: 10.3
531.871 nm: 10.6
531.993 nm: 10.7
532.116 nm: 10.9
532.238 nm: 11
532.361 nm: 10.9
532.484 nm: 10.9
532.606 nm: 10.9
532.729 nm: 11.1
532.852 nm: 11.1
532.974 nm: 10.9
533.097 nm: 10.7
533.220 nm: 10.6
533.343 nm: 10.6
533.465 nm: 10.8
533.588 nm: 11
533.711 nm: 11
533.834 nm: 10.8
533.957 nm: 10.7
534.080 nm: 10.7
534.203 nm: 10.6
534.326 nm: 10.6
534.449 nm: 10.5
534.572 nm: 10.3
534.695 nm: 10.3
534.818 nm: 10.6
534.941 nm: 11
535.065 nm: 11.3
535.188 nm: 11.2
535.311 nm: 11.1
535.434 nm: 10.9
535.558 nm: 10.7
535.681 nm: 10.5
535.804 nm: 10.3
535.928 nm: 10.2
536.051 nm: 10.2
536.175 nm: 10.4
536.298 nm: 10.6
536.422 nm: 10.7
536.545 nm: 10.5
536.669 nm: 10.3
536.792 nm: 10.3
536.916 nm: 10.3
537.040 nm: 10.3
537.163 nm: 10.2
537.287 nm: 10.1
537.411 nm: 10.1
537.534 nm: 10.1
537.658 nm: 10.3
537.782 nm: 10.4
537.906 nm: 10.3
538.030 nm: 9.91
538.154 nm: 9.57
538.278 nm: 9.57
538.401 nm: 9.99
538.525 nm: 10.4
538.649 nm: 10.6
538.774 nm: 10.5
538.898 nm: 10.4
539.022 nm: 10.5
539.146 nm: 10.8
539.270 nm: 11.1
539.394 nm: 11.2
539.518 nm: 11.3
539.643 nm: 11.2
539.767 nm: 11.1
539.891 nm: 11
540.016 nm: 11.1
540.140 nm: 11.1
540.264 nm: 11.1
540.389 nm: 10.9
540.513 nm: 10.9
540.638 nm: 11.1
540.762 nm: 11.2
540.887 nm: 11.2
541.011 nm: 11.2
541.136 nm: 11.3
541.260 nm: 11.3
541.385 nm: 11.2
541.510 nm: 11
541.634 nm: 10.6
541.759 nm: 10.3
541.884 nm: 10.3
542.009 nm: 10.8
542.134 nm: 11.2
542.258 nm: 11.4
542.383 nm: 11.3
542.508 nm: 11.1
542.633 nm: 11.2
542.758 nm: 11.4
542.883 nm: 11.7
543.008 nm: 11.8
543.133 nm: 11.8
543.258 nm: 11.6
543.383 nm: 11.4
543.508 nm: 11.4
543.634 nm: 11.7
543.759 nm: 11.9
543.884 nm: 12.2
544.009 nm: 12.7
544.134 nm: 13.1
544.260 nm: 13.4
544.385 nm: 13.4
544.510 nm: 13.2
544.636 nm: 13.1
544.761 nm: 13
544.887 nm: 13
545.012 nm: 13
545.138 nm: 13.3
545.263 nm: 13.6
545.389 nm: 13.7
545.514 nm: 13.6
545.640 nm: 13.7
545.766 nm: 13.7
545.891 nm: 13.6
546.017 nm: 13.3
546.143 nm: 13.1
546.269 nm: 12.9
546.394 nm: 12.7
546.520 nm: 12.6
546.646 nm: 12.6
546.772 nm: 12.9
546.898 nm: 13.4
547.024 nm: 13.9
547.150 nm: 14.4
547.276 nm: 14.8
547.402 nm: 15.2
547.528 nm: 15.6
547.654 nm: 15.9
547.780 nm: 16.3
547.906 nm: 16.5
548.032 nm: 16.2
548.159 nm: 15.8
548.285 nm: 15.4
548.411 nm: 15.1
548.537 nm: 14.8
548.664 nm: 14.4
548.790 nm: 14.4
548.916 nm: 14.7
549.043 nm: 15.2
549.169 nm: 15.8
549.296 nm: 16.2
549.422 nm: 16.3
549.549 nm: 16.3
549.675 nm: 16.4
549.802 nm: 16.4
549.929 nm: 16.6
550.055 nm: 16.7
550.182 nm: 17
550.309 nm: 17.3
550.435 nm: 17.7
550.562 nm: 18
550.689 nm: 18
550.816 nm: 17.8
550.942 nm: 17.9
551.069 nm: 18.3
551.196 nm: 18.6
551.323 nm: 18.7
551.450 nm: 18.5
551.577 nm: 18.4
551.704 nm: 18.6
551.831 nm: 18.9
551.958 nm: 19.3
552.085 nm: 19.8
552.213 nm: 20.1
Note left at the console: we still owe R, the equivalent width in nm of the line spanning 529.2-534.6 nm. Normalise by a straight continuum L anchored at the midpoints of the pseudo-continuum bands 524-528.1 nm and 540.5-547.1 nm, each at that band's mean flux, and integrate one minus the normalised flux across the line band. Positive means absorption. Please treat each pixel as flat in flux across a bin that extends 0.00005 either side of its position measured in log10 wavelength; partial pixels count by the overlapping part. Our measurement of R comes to 0.106 nm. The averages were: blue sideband 10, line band 10.5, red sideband 12.2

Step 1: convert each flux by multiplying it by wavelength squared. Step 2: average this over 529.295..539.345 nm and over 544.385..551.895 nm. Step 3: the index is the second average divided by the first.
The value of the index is 1.54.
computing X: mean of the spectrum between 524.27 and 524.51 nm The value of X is 9.54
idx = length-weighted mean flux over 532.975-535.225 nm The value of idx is 10.7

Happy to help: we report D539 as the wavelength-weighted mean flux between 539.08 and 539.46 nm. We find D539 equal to 11.1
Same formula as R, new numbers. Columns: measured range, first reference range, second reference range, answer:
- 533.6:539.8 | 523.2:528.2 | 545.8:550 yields 0.95 nm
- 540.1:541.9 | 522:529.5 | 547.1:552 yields 0.42 nm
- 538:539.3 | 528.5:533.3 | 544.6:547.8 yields 0.19 nm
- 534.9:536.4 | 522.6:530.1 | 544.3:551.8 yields 0.20 nm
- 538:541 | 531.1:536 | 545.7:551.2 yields 0.44 nm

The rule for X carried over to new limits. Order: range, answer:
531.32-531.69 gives 10.1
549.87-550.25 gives 16.8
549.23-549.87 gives 16.3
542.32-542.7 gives 11.2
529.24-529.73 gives 10.6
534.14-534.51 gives 10.6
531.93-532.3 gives 10.9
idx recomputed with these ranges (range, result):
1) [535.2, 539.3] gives 10.4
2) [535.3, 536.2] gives 10.5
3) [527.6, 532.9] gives 10.3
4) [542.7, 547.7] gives 13.1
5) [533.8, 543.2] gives 10.7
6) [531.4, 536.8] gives 10.7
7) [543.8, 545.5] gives 13.1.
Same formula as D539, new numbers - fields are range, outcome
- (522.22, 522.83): 10.5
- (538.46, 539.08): 10.5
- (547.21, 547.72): 15.4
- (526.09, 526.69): 9.94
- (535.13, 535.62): 11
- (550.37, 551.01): 17.9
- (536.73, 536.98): 10.3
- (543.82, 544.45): 13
